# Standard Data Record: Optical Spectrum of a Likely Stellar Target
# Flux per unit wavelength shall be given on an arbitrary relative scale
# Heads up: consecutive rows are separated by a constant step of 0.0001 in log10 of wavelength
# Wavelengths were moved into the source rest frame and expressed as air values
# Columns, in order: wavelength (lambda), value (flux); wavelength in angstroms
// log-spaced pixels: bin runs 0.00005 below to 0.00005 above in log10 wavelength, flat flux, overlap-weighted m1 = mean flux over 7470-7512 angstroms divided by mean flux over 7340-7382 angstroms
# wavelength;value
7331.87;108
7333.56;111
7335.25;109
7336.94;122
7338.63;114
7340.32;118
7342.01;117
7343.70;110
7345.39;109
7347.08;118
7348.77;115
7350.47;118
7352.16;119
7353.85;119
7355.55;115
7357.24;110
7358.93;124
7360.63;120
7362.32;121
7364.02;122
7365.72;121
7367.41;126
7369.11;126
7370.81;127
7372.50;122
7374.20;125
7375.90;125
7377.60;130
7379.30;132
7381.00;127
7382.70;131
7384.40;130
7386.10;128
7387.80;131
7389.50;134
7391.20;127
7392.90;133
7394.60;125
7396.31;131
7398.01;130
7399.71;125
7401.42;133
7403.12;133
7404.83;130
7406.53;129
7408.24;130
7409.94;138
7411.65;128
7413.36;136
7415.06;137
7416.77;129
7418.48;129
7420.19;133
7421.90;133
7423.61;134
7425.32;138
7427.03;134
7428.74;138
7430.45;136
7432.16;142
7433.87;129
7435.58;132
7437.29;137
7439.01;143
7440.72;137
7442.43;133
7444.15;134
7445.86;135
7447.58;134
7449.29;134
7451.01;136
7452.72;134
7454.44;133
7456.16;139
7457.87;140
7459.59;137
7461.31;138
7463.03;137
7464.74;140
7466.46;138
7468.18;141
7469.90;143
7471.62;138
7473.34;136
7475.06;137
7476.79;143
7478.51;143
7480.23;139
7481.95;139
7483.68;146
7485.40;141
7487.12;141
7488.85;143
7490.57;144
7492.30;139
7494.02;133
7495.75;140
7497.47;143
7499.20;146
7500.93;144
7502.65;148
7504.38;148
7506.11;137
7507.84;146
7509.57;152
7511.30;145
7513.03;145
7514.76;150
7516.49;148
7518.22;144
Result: 1.18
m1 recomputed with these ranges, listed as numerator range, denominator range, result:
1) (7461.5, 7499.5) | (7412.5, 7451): 1.04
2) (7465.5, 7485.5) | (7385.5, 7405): 1.08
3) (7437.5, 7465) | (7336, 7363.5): 1.17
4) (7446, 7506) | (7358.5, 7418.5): 1.09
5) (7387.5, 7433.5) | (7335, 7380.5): 1.10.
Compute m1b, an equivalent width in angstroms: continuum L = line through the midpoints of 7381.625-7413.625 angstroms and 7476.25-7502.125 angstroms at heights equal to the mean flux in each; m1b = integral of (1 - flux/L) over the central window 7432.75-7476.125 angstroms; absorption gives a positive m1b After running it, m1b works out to 0.3 angstroms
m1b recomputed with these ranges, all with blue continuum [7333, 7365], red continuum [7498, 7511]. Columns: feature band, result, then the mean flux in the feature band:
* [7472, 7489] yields 0.1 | 141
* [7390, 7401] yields -0.3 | 129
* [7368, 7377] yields -0.3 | 125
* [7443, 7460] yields 0.0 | 135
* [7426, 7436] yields -0.3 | 135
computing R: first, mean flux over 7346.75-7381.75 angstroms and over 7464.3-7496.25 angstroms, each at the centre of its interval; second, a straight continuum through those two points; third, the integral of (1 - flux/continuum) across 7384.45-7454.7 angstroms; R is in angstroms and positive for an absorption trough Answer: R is -1.3 angstroms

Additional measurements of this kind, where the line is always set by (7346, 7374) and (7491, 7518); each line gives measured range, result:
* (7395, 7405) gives -0.3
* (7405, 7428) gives -0.6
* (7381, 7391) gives -0.5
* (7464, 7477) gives -0.1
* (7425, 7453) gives -0.5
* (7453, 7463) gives 0.0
